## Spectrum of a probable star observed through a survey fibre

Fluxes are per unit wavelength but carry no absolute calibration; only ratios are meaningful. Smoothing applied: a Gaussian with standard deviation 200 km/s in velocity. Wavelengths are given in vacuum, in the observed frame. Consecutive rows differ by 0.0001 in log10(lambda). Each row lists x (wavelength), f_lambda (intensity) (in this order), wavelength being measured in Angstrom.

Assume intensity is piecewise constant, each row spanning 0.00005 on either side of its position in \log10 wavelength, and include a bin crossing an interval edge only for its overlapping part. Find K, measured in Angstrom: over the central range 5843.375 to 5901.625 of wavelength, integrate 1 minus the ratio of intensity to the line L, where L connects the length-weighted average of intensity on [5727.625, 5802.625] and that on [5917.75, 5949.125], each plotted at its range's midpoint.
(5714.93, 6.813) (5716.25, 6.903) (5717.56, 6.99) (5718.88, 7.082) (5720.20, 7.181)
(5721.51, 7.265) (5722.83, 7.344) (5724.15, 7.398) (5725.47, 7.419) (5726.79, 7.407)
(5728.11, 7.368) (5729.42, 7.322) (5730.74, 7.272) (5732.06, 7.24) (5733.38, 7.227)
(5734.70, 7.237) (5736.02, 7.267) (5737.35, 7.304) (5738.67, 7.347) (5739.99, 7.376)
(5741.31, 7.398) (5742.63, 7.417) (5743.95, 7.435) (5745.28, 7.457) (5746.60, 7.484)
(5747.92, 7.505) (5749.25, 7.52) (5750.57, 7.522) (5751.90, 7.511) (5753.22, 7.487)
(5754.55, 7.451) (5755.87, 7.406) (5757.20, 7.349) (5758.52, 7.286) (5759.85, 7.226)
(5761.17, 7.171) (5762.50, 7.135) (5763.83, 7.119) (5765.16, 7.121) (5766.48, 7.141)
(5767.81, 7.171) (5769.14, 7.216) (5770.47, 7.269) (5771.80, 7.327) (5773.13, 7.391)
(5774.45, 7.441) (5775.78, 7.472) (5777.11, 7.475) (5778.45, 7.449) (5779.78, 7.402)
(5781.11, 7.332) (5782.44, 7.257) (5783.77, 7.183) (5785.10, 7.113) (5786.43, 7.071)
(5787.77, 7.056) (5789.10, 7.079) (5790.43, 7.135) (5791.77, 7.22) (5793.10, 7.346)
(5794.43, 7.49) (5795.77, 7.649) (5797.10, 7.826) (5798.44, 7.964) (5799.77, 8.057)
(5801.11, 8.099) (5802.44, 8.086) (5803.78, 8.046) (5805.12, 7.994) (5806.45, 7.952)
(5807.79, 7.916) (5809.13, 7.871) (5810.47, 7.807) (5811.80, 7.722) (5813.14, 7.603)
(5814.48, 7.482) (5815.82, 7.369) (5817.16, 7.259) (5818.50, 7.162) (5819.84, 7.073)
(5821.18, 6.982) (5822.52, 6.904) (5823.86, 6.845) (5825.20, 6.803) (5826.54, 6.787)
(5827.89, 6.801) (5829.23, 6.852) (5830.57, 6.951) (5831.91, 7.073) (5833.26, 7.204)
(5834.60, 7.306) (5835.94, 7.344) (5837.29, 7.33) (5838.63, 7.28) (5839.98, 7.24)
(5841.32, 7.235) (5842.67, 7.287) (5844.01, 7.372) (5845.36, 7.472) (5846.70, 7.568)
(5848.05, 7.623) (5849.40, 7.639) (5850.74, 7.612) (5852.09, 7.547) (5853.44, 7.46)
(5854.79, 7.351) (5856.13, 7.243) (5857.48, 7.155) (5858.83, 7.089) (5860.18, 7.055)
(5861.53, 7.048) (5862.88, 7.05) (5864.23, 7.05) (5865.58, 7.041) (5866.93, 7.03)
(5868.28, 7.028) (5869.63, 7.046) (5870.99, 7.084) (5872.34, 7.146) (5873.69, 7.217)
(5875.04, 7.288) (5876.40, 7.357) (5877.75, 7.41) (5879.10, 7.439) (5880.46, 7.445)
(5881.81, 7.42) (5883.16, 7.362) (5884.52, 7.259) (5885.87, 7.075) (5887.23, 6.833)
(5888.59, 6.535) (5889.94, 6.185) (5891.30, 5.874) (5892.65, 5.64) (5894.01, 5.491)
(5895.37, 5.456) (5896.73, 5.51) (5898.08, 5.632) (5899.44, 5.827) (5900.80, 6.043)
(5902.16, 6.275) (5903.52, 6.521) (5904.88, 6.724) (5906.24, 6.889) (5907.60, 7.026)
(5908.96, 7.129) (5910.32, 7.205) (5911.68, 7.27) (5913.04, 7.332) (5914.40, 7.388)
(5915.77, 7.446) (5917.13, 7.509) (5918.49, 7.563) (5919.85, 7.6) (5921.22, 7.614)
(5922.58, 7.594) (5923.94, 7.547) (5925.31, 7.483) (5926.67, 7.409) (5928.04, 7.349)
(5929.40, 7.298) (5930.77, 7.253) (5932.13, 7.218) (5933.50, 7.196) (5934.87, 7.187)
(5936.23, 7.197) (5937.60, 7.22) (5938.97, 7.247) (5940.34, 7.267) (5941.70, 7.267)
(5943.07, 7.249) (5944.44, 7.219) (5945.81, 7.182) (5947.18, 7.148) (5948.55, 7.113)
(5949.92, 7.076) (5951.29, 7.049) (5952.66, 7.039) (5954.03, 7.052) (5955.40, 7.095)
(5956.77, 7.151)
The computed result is 3.30 Angstrom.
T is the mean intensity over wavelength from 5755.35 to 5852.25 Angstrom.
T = 7.37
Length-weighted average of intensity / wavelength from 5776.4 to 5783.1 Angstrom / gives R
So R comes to 7.38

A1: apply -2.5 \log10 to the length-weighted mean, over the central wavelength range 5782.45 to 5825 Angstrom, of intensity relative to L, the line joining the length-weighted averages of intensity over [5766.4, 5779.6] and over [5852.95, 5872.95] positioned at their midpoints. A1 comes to -0.032 mag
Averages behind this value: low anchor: 7.34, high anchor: 7.12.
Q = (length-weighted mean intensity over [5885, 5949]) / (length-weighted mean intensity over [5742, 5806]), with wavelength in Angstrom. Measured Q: 0.9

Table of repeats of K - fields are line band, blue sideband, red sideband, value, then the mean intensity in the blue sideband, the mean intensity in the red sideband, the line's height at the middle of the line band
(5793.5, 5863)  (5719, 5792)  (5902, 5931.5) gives -1.1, 7.31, 7.27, 7.29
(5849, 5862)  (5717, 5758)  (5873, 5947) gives -0.4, 7.35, 6.99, 7.1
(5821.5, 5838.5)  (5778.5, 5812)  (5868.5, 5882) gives 1.0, 7.59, 7.27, 7.45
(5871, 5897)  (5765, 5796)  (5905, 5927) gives 2.1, 7.28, 7.36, 7.34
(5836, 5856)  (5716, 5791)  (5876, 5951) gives -0.9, 7.3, 6.98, 7.12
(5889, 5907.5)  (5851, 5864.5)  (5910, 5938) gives 3.2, 7.22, 7.38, 7.32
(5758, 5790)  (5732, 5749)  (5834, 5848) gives 0.5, 7.37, 7.36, 7.36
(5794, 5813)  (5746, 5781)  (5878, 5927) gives -1.8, 7.35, 6.85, 7.2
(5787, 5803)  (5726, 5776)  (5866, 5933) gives -0.8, 7.34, 6.95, 7.22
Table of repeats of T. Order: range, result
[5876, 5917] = 6.71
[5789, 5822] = 7.61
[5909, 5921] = 7.41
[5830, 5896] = 7.09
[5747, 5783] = 7.34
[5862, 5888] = 7.18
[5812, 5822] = 7.29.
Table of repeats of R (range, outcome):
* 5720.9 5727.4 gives 7.36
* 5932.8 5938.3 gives 7.19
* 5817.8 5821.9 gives 7.07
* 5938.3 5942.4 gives 7.27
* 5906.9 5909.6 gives 7.08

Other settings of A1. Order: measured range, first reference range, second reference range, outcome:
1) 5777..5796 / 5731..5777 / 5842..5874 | 0.007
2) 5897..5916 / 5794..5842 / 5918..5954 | 0.092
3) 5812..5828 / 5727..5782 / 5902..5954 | 0.028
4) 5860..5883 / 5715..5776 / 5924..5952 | 0.010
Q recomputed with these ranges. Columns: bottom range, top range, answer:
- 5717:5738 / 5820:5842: 0.97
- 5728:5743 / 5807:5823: 1.02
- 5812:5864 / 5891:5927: 0.94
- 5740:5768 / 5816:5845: 0.97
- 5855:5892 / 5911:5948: 1.04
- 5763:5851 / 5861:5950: 0.95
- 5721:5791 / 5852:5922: 0.95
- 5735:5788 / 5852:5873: 0.97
